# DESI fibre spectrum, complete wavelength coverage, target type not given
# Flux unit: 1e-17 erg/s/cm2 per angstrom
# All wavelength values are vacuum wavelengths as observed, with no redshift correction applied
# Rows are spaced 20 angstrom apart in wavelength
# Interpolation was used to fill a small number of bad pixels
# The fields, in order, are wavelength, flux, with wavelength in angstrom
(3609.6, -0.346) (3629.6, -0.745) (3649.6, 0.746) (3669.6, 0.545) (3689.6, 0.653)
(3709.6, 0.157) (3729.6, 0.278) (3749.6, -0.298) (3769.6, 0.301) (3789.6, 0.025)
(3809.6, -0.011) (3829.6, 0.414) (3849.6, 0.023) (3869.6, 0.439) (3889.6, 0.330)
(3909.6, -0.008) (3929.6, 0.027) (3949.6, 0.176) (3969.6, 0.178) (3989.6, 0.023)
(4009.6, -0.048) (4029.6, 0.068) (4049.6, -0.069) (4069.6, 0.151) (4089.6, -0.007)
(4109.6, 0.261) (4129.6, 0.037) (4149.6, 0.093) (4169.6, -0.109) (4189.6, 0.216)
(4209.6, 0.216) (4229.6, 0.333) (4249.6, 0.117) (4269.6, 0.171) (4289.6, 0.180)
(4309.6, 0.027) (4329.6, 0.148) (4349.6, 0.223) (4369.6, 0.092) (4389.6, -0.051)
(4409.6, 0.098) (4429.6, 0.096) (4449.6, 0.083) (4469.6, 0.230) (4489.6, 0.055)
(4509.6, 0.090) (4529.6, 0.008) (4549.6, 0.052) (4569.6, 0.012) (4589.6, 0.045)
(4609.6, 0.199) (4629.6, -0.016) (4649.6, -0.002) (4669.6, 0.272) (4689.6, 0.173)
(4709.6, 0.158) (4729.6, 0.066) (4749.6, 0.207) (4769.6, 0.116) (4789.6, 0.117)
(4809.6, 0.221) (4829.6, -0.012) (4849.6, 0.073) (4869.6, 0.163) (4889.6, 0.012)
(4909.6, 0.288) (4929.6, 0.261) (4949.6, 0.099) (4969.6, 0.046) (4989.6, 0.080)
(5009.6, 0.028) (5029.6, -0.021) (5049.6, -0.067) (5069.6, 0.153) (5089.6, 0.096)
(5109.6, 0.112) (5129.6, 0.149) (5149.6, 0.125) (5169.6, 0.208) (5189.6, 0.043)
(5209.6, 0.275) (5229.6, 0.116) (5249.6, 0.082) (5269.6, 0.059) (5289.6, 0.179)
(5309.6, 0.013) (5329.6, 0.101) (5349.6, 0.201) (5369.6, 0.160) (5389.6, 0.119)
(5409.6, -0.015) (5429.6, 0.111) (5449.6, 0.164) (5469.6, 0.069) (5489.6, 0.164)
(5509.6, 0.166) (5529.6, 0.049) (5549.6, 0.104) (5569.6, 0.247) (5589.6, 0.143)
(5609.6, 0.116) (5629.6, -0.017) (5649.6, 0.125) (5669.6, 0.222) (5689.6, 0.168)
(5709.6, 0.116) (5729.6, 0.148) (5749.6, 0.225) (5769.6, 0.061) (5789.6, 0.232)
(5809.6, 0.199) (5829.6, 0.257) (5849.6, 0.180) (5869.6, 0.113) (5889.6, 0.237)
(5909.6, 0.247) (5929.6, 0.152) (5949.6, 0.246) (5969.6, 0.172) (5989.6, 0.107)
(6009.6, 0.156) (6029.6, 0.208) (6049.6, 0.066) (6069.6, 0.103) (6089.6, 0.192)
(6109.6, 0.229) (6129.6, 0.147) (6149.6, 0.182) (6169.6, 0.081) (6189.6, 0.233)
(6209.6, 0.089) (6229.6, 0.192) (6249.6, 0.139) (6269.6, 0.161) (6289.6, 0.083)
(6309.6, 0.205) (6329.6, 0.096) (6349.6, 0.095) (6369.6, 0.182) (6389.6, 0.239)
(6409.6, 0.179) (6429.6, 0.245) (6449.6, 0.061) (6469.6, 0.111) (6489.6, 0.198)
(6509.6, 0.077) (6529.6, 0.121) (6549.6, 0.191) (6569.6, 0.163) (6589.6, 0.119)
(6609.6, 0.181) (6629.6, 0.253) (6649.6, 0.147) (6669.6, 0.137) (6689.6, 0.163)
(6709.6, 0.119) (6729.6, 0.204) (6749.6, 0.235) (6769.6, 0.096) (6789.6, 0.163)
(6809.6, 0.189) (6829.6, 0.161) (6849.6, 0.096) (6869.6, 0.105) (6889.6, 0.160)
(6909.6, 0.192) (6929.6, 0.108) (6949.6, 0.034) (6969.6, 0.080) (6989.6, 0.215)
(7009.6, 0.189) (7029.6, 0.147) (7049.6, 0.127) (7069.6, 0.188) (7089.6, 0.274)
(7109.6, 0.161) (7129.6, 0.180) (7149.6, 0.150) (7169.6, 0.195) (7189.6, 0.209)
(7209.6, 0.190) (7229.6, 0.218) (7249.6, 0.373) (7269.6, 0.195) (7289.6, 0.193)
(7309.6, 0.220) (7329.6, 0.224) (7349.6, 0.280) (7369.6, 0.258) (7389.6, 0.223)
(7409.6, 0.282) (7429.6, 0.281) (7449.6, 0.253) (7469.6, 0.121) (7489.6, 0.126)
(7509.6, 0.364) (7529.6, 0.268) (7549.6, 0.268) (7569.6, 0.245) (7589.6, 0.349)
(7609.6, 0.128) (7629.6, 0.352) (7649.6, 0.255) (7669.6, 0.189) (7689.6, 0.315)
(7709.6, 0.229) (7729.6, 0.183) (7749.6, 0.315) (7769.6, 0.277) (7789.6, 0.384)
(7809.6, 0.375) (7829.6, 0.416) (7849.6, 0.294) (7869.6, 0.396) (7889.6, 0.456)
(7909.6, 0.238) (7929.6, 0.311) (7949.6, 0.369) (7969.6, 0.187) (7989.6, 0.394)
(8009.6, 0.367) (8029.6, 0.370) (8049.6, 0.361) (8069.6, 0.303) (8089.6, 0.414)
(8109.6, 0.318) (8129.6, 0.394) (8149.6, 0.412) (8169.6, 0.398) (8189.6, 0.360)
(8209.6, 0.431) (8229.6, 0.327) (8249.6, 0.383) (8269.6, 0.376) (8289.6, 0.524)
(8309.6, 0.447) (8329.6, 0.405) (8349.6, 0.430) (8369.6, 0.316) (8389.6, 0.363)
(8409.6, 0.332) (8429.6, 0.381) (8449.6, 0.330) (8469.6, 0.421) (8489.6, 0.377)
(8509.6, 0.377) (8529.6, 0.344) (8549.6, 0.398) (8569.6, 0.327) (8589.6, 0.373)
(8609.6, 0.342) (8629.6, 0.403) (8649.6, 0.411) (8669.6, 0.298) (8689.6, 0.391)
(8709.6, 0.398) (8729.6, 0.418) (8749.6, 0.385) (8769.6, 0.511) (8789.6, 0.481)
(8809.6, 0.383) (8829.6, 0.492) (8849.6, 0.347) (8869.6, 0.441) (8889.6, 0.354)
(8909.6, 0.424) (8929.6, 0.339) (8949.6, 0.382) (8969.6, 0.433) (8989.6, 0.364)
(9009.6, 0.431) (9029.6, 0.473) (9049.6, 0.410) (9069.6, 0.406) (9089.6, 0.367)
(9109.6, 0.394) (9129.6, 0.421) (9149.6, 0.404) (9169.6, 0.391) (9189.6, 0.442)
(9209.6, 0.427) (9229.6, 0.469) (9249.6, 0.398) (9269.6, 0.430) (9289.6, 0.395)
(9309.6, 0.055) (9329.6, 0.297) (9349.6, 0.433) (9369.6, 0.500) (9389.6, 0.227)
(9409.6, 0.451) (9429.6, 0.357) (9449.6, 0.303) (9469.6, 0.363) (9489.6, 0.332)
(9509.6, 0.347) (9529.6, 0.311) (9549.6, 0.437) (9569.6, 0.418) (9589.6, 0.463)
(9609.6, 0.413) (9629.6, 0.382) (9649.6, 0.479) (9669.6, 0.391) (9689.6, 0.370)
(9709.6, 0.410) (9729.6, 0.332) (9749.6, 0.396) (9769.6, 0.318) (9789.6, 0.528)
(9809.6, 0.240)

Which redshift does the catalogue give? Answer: 0.95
